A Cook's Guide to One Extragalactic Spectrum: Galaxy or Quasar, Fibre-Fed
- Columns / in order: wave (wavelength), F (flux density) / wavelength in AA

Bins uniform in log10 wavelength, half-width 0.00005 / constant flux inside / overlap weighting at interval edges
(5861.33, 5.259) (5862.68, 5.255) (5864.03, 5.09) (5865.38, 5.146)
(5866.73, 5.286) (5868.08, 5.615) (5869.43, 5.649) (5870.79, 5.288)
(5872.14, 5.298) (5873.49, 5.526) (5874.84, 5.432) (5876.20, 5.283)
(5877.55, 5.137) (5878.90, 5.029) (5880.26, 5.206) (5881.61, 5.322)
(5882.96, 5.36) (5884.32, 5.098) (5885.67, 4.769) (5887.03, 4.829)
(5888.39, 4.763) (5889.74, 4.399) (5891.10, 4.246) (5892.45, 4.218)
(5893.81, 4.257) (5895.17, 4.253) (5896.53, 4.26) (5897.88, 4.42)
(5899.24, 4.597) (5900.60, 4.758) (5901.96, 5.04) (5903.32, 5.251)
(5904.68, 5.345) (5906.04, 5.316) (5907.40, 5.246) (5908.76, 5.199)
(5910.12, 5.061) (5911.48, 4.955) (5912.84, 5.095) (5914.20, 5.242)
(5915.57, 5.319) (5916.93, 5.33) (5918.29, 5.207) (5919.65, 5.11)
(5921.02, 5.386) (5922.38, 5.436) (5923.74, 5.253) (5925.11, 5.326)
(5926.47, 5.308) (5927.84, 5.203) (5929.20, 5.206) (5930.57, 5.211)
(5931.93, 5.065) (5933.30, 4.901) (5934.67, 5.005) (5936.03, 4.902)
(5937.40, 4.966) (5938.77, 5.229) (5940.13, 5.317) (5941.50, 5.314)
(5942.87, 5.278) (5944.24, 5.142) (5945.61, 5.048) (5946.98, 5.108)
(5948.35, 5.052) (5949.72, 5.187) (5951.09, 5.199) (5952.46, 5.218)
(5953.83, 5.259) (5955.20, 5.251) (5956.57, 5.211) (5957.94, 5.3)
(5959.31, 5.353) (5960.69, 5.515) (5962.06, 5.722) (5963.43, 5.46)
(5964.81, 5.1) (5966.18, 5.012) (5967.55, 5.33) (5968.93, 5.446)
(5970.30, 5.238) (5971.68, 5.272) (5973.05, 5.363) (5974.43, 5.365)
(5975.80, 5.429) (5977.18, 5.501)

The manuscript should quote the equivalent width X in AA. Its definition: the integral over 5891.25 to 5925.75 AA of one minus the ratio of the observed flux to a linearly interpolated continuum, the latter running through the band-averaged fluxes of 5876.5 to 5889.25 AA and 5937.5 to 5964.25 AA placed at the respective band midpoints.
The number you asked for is 1.0 AA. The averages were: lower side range 5.06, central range 4.98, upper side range 5.26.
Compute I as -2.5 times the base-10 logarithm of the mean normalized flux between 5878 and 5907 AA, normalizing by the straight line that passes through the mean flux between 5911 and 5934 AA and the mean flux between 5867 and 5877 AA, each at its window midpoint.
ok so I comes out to 0.11 mag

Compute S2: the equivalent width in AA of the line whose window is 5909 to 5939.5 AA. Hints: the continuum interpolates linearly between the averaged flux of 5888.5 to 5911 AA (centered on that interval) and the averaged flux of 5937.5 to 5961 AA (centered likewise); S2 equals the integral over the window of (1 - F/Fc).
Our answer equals -1.2 AA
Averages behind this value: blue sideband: 4.75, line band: 5.17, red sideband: 5.22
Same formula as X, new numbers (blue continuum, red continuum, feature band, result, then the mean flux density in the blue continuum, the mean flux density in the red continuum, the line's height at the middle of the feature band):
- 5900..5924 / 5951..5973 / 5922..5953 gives 0.5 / 5.2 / 5.31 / 5.26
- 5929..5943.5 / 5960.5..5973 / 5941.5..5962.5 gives -0.1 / 5.12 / 5.34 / 5.24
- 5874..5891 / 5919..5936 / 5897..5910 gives 0.2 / 5.03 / 5.19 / 5.1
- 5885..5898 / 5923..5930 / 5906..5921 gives -0.7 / 4.44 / 5.26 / 4.96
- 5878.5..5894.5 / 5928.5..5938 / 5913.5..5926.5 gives -0.8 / 4.79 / 5.04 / 4.97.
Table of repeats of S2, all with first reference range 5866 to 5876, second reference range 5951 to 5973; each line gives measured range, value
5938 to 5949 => 0.3 AA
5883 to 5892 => 1.1 AA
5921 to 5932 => 0.2 AA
